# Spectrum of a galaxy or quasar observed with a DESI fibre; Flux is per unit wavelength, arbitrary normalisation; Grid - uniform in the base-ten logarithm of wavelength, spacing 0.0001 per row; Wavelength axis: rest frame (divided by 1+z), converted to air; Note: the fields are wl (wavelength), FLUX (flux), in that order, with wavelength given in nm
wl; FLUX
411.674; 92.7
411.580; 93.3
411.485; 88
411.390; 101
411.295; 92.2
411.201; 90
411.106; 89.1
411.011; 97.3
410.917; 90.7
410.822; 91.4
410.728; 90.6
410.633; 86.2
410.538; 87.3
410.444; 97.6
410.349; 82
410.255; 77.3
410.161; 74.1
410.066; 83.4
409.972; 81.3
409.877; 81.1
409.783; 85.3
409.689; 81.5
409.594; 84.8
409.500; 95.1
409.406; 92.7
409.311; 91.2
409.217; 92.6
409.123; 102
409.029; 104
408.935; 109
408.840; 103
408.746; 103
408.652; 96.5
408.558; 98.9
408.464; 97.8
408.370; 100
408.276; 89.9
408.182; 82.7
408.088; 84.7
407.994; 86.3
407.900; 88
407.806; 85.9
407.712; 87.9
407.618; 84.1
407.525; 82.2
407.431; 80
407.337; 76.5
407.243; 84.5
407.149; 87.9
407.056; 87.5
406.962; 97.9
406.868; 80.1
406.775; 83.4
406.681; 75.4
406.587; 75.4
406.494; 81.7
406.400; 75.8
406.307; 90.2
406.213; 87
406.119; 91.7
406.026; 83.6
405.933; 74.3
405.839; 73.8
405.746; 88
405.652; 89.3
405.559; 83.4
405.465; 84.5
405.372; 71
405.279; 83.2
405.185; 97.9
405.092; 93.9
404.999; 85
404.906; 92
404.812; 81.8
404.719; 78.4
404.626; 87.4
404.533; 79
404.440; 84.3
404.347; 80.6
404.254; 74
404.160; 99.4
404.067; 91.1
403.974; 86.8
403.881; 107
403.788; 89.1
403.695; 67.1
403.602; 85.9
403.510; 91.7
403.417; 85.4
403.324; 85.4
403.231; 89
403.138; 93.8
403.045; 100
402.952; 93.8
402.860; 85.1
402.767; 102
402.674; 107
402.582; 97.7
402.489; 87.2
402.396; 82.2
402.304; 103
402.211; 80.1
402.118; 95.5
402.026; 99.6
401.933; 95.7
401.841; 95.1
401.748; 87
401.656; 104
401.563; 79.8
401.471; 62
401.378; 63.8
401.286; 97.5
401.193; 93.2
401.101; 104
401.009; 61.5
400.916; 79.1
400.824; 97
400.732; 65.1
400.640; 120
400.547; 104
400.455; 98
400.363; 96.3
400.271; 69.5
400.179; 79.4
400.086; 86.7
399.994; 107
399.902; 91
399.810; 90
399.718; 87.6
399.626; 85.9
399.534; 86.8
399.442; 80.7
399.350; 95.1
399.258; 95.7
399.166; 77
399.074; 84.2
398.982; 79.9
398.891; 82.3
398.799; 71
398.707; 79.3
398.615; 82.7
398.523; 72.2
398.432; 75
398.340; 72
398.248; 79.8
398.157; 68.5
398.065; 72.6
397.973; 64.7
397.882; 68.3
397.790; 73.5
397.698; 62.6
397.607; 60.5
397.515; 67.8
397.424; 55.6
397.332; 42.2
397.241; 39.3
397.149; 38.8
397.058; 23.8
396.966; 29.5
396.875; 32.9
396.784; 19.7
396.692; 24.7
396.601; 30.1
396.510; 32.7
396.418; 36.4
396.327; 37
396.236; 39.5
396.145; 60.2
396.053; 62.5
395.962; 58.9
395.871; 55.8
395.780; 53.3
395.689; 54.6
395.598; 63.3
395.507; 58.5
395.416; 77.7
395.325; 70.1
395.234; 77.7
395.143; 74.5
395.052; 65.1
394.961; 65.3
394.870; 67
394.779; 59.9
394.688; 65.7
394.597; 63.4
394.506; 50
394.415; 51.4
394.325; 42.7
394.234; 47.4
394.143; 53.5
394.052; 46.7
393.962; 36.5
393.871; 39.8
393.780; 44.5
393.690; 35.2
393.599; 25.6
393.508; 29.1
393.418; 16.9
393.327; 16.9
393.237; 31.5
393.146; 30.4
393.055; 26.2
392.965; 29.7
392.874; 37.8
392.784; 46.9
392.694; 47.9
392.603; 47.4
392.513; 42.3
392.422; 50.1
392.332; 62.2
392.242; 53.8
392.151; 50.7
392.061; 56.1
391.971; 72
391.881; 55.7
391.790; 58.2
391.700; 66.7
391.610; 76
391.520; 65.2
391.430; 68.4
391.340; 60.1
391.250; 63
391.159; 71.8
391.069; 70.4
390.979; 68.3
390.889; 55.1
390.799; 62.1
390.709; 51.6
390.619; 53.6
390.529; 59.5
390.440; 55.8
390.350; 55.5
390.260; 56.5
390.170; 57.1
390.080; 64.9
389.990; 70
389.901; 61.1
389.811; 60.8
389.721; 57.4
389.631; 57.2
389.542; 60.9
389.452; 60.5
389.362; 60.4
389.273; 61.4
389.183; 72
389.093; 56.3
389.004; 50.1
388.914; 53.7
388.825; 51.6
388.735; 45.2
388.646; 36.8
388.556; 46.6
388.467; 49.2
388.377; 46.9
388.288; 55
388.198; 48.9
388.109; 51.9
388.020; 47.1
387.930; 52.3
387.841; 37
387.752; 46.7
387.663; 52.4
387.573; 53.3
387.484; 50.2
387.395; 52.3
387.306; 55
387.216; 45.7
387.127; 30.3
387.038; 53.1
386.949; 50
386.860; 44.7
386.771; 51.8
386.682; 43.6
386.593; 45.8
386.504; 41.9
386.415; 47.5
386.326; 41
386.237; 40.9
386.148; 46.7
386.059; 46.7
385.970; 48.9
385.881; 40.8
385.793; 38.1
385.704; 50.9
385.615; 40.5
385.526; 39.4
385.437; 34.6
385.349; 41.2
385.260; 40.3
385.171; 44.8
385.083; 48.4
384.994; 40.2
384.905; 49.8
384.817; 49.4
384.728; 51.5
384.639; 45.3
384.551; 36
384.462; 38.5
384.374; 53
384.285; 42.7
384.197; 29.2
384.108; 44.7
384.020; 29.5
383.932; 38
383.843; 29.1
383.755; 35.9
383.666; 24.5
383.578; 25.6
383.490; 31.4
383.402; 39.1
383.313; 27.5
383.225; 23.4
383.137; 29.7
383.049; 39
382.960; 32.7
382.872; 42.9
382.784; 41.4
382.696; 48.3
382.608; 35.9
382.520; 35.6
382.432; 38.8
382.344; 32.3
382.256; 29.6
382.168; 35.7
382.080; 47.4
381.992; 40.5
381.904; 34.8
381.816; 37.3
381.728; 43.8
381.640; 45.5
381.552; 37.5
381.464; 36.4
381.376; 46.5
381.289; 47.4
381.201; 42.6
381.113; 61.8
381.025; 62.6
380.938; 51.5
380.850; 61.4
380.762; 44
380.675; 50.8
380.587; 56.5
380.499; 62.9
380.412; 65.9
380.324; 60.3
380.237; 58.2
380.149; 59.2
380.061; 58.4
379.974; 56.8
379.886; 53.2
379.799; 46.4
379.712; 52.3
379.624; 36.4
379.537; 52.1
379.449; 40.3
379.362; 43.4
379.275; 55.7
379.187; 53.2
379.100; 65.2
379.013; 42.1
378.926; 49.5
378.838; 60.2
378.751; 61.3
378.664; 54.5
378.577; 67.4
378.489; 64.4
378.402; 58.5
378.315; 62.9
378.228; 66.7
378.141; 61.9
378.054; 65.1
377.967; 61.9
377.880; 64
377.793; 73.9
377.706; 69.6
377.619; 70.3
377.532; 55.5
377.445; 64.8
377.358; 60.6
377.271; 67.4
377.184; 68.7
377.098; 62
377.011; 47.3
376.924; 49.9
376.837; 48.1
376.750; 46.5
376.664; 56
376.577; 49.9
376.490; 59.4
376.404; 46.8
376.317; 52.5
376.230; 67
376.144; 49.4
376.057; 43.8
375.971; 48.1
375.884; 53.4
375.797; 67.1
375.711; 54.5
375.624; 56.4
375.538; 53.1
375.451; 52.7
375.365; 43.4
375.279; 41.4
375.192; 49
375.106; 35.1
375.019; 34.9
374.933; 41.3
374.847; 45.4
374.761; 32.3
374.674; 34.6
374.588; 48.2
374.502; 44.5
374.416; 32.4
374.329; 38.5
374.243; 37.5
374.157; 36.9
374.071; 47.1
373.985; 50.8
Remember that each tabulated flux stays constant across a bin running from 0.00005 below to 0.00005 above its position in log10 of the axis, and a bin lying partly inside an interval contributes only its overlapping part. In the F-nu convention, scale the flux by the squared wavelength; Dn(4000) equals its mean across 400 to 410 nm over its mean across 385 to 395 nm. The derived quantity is 1.9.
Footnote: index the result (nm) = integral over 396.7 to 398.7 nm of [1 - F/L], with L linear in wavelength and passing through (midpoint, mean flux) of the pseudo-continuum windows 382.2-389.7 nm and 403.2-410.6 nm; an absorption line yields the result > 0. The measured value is 0.33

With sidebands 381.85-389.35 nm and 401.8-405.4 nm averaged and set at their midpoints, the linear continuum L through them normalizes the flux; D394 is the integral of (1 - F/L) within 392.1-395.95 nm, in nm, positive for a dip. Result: 0.94 nm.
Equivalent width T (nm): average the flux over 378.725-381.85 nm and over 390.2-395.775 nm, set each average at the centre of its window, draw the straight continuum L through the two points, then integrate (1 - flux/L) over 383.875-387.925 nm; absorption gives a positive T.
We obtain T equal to 0.63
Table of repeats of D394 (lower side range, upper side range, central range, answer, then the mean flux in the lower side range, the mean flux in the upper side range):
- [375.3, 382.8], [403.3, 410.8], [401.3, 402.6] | -0.12 nm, 52.8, 87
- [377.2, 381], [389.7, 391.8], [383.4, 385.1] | 0.59 nm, 57.9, 62.2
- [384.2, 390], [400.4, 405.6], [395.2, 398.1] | 0.85 nm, 48.4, 88.7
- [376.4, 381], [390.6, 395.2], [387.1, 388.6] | 0.14 nm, 57.1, 51.6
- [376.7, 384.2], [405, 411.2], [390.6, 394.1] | 0.86 nm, 49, 87.6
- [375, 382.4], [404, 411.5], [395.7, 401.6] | 0.59 nm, 53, 87.5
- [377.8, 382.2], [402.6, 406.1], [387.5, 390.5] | 0.52 nm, 53.1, 87.3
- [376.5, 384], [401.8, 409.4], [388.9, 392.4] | 0.25 nm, 49.5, 88.7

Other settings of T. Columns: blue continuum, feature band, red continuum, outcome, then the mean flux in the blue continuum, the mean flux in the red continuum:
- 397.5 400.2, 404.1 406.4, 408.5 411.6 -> 0.043 nm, 79.5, 91.3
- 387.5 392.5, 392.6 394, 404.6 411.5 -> 0.651 nm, 57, 87.7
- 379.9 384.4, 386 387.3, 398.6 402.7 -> 0.206 nm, 42.8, 88.1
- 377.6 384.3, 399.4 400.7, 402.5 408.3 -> -0.226 nm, 47.7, 86.3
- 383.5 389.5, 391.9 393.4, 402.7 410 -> 0.380 nm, 45.5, 87.8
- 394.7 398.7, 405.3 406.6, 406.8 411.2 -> -0.016 nm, 56.7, 89.4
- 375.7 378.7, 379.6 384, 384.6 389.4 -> 0.851 nm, 58.9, 47.5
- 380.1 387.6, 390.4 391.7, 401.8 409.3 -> -0.103 nm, 43.4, 88.7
